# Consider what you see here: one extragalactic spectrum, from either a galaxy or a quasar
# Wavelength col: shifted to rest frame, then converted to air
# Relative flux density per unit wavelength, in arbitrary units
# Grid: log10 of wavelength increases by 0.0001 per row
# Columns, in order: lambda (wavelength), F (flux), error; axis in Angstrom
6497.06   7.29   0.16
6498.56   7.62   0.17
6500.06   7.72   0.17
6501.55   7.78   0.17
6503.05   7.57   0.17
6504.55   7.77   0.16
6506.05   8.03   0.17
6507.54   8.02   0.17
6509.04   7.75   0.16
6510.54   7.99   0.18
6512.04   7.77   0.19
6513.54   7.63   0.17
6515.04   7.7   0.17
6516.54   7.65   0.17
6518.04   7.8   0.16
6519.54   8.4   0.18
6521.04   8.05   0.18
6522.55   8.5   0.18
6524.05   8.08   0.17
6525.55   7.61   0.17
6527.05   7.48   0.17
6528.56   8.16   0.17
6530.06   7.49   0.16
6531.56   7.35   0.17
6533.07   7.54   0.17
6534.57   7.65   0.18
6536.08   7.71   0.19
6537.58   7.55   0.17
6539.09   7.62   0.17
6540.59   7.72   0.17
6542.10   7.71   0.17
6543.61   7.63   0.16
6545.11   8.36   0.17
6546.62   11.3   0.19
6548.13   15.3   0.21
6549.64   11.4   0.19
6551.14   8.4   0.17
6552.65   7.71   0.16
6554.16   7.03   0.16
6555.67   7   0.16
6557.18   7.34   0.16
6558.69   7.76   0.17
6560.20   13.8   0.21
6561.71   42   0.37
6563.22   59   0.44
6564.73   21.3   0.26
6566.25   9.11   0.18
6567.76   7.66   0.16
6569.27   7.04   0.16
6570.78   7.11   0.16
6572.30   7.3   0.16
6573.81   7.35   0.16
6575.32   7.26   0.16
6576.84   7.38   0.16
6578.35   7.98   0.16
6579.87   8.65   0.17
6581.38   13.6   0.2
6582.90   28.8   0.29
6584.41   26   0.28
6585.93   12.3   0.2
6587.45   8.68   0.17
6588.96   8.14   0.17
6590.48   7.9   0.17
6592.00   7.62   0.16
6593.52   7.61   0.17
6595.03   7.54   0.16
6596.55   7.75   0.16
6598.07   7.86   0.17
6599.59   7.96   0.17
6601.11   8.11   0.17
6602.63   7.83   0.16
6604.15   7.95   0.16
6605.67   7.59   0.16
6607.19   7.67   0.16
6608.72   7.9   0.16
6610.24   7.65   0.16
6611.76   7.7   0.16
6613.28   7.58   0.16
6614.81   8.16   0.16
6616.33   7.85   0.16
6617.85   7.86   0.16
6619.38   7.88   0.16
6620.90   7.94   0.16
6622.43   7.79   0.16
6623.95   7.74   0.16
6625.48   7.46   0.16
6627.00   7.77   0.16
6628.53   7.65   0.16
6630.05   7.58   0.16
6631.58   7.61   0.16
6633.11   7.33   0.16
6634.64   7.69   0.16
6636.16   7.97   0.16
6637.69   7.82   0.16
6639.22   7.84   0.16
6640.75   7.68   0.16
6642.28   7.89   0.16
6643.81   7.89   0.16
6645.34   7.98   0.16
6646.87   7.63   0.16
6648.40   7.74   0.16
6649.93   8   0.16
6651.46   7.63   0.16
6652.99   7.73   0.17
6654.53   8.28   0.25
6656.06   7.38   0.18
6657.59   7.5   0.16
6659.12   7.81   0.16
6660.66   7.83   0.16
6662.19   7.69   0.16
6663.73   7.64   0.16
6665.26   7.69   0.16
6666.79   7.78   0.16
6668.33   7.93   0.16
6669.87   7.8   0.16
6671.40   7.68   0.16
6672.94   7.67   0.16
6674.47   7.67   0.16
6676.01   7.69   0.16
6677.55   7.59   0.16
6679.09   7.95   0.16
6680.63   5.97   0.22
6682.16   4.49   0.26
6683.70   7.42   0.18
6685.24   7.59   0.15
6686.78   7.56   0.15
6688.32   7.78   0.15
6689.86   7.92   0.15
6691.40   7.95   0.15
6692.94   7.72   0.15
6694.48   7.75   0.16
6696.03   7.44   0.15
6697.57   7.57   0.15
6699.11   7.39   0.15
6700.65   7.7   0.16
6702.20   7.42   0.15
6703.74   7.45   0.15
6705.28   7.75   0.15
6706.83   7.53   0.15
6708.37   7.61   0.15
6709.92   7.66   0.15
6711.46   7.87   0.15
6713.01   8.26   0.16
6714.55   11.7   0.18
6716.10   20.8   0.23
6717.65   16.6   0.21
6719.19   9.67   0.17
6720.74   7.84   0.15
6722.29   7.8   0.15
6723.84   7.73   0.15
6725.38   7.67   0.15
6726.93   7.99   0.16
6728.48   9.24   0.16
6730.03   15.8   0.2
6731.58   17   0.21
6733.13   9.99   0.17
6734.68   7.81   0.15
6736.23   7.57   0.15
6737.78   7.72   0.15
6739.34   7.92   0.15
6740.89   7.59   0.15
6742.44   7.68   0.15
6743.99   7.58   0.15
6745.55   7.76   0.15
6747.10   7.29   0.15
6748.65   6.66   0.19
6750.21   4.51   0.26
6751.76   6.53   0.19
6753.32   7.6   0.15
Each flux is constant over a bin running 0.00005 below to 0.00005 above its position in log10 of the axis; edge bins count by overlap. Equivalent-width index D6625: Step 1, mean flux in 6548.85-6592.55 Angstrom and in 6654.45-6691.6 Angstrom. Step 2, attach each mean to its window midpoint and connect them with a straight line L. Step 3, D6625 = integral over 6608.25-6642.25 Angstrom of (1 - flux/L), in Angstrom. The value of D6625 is 8.0 Angstrom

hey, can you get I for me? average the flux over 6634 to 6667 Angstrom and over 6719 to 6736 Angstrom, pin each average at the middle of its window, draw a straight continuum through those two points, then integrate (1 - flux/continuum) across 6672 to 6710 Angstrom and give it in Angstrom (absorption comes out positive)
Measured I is 6.0 Angstrom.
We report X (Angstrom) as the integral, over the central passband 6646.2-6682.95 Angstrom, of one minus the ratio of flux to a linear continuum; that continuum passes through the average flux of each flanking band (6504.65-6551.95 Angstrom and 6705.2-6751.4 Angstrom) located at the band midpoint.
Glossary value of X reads 5.7 Angstrom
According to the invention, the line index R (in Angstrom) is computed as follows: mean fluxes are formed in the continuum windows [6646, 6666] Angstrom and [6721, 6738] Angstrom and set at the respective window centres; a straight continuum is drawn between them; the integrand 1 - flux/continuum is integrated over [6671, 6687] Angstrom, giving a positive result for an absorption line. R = 2.2 Angstrom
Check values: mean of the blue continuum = 7.74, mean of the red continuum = 9.68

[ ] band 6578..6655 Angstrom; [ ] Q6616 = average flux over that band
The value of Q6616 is 8.8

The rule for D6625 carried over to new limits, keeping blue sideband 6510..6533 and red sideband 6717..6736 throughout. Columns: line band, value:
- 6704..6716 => 1.3 Angstrom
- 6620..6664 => 7.3 Angstrom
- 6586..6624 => 3.9 Angstrom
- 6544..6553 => -2.5 Angstrom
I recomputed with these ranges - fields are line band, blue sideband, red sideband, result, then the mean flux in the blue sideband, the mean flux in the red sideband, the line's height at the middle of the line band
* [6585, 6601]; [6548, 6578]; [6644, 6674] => 4.26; 13.3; 7.76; 11.6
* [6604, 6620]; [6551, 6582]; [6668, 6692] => 4.42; 13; 7.4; 10.8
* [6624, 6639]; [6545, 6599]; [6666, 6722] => 4.01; 12.5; 8.34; 10.5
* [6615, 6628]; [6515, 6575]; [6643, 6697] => 1.49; 10.7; 7.59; 8.81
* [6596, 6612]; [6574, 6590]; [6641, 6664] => 4.71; 12.6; 7.77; 11.1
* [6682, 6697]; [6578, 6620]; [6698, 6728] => 2.89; 9.66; 9.17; 9.27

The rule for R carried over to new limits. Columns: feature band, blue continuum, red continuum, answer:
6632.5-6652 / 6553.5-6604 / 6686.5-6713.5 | 4.2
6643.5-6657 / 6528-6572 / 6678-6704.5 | 1.3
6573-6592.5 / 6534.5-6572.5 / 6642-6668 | -1.1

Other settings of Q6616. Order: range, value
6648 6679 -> 7.74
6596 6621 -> 7.83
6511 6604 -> 10.5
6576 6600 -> 11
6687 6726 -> 8.81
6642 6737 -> 8.44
